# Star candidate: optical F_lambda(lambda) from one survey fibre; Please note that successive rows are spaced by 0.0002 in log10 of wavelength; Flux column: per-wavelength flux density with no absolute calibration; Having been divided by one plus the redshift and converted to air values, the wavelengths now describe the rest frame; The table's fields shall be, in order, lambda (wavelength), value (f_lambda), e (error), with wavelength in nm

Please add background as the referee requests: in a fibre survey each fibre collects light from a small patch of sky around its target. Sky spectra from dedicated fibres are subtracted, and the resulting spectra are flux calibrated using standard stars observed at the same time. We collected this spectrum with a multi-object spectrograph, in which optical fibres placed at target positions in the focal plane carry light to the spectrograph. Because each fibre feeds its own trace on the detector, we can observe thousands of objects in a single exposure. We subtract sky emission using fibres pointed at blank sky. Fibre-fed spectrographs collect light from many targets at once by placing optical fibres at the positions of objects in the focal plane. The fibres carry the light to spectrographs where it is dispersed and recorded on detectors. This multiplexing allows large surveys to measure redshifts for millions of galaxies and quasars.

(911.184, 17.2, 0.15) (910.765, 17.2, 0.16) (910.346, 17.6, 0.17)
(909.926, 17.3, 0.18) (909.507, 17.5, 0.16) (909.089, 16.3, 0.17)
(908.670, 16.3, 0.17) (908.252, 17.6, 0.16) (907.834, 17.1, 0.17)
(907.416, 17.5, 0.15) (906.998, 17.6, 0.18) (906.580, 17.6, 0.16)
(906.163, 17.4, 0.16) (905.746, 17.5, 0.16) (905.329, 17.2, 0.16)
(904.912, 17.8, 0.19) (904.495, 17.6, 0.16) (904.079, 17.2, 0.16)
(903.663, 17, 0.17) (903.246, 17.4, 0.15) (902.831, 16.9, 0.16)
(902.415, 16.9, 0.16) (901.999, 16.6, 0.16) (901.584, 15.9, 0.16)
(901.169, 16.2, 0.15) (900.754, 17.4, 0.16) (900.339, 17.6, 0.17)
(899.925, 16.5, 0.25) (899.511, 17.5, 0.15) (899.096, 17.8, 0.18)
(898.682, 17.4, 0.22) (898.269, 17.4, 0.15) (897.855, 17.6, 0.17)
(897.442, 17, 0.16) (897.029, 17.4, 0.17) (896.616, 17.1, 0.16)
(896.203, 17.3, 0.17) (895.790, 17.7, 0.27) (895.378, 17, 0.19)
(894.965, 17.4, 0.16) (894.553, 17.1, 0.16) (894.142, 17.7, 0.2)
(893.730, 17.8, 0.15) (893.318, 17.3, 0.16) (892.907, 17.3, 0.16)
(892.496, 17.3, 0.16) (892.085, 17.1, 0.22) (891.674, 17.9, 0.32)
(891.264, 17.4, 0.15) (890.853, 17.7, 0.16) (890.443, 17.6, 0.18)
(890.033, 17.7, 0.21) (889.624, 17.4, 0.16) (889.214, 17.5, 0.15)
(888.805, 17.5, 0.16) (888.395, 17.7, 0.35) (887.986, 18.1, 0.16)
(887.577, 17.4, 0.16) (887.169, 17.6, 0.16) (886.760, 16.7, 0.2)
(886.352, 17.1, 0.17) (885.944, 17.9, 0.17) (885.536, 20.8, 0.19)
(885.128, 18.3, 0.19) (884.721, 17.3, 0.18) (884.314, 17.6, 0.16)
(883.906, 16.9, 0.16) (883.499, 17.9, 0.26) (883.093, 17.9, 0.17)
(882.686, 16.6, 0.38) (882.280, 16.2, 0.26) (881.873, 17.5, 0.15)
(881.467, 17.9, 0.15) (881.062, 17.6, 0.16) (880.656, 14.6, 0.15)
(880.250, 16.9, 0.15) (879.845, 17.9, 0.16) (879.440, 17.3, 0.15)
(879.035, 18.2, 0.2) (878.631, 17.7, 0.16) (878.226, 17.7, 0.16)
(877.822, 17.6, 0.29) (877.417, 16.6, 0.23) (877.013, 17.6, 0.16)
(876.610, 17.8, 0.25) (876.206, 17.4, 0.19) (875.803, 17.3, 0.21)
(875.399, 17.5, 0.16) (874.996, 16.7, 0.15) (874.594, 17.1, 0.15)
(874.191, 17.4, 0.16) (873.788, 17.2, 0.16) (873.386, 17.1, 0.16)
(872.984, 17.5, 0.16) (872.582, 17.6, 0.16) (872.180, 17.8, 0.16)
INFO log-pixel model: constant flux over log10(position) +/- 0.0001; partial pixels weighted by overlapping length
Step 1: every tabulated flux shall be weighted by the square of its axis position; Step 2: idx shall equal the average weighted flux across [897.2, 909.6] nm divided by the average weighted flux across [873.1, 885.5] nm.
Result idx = 1.04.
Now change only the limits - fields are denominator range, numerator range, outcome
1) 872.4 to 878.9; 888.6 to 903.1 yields 1.04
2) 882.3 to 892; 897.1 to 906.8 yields 1.01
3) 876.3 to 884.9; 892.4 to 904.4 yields 1.03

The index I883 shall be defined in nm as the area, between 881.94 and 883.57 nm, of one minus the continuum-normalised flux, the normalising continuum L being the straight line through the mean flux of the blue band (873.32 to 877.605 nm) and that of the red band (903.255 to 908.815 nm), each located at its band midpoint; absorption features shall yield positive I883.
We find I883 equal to 0.015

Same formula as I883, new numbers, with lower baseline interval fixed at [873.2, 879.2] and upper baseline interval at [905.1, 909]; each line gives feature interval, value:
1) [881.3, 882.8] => 0.027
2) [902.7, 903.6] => 0.008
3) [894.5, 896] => 0.000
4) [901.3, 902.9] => 0.071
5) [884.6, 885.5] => -0.054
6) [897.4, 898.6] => -0.005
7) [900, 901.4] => 0.025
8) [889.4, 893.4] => -0.032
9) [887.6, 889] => -0.030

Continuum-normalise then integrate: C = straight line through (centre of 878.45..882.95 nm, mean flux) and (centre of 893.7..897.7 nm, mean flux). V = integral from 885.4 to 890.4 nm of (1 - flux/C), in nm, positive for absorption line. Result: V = -0.147 nm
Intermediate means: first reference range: 17.1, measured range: 17.7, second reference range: 17.3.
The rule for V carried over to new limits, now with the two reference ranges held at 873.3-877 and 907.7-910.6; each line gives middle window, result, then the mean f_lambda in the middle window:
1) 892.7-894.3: -0.030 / 17.5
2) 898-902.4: 0.032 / 17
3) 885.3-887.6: -0.097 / 18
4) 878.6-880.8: 0.020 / 17.1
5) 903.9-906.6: -0.054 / 17.5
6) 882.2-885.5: -0.059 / 17.6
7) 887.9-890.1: -0.051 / 17.6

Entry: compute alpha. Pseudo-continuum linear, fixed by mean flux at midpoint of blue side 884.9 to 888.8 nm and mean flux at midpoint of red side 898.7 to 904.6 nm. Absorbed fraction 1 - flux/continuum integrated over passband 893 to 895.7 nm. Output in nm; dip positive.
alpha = 0.013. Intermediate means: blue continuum 17.9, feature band 17.4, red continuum 17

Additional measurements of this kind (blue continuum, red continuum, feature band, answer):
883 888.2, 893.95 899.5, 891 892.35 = 0.01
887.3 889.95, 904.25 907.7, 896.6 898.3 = 0.02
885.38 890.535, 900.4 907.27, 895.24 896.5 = 0.01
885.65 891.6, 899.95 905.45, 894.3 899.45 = -0.03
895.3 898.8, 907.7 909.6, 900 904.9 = 0.04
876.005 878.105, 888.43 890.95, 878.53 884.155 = 0.08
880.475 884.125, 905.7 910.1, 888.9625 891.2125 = -0.06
